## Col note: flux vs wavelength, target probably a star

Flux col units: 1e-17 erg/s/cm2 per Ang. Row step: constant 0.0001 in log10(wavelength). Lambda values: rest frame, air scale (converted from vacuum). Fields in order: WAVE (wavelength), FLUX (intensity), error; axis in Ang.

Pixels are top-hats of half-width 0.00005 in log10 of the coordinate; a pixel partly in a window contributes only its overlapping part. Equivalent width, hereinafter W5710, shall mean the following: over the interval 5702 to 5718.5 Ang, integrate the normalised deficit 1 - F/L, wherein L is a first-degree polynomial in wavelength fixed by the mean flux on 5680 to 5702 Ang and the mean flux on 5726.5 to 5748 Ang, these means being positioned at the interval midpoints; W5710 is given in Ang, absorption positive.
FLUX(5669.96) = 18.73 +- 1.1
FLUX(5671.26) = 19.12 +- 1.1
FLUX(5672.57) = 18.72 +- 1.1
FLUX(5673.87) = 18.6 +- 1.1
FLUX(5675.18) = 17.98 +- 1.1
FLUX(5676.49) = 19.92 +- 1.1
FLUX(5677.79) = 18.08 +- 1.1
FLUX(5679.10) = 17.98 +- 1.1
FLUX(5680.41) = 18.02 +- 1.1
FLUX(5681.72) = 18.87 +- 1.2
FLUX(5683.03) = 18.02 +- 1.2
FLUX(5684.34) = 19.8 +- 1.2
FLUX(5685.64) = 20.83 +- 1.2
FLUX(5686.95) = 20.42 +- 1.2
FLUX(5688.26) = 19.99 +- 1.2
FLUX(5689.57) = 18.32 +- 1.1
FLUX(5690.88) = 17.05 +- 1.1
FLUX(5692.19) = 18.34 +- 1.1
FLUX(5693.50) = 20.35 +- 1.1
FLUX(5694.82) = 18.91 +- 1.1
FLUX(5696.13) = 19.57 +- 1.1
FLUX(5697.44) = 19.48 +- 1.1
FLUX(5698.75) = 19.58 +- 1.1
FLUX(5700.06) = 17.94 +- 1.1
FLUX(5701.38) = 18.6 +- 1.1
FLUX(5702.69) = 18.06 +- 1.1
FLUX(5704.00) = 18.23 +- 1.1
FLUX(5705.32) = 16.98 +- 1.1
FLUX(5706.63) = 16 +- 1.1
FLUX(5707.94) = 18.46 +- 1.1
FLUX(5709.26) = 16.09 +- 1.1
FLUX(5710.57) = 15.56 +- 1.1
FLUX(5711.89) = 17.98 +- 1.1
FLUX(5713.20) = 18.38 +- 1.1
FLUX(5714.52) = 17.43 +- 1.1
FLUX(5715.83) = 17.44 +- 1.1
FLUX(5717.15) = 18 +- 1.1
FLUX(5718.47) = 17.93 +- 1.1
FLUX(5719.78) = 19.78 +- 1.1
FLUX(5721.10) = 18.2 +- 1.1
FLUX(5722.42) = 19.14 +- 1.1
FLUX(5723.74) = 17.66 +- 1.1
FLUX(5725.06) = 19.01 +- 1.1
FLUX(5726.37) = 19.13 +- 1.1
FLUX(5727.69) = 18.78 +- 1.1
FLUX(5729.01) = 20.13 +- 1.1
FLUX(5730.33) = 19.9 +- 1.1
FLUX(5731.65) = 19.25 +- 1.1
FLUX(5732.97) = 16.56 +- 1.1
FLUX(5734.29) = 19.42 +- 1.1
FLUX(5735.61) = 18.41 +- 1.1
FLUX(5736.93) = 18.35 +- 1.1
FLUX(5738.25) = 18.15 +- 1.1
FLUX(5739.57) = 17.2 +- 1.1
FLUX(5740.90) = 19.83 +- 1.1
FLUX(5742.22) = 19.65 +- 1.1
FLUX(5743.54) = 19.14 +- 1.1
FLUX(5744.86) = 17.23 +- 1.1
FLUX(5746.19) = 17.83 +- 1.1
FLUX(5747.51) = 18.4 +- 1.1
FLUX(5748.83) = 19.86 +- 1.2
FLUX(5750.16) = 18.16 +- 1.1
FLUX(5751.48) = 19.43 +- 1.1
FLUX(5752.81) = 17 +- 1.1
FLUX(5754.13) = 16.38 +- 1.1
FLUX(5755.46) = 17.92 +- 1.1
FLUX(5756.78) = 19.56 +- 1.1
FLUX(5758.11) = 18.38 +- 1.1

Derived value 1.30 Ang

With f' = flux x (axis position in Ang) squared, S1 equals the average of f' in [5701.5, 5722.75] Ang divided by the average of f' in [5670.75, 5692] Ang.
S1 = 0.95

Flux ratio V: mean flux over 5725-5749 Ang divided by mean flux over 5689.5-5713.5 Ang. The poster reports 1.04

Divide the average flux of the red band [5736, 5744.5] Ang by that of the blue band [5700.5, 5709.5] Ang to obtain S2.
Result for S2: 1.1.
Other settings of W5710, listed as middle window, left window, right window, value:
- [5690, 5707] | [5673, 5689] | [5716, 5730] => 0.4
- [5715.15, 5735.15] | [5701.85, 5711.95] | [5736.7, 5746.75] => -1.0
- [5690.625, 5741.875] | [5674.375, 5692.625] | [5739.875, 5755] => 0.7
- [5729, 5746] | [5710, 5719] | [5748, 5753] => -0.3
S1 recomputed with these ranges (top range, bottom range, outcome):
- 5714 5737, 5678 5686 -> 1.00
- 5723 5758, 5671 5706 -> 1.00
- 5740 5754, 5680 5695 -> 0.99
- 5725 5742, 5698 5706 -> 1.04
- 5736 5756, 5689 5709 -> 1.01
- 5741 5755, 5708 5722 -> 1.05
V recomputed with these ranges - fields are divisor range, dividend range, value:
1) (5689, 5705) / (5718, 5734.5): 1.01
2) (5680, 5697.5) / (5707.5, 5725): 0.93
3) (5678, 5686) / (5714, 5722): 0.97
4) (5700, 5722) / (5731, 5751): 1.04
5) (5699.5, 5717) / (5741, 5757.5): 1.05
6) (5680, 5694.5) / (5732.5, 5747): 0.96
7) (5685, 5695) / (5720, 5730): 0.98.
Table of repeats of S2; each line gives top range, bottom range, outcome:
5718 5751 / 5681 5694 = 0.97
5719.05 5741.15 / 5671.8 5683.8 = 1.01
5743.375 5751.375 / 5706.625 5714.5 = 1.07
